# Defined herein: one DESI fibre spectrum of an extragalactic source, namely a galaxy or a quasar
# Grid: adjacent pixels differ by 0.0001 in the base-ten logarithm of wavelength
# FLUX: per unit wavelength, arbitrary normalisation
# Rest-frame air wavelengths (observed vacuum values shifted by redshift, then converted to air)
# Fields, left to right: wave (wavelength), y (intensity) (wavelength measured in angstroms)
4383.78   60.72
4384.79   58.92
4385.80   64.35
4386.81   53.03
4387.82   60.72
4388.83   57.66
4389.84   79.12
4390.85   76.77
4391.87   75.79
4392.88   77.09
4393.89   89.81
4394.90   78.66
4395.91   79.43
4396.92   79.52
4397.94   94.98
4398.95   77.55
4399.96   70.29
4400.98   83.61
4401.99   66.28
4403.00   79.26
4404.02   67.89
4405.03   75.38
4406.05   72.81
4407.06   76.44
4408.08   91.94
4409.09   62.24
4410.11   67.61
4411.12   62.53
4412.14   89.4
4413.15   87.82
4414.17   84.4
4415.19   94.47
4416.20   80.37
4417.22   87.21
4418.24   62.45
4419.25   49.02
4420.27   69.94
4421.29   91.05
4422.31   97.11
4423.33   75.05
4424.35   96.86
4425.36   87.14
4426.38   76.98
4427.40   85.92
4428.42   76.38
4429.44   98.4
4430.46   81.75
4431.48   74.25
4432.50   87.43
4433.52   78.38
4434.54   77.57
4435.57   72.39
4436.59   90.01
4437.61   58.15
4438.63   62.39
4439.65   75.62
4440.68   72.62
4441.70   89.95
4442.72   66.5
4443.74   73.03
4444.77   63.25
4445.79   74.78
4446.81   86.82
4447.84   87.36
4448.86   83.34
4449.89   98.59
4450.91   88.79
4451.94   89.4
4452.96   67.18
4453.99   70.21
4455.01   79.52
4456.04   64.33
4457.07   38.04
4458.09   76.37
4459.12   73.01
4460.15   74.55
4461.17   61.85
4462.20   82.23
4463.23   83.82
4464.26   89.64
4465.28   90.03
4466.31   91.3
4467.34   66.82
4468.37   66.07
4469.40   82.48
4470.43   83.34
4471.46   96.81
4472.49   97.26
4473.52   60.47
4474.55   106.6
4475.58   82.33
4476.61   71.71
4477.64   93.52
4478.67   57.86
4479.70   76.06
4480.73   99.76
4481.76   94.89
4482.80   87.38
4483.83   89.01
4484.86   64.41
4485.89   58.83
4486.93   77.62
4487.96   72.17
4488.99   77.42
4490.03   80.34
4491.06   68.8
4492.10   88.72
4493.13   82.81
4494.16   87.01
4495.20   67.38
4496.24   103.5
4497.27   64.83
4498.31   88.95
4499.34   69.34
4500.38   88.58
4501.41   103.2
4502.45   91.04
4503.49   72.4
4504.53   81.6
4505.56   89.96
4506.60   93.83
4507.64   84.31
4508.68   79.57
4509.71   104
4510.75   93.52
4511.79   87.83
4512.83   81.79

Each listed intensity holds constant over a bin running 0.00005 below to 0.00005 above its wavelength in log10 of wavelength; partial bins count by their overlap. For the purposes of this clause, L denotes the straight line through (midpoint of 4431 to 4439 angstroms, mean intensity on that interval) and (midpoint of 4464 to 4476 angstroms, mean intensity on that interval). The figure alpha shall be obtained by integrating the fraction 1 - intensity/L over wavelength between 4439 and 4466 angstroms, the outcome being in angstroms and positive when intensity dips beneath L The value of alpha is 0.94 angstroms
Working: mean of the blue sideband 75.3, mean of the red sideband 84.3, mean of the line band 77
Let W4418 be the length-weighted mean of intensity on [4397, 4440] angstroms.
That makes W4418 78.5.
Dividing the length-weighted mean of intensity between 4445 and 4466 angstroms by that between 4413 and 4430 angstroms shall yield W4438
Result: 0.9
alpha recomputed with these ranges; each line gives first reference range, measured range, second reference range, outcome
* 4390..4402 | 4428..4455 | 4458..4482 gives 0.7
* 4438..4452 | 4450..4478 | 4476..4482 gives 0.5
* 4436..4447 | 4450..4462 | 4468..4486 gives 0.7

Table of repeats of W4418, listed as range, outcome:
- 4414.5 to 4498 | 79.2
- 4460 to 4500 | 80.5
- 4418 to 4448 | 78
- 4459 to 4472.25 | 80.7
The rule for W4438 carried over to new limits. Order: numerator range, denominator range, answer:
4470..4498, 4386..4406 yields 1.09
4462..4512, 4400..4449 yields 1.06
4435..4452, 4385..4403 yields 1.05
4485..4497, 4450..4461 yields 1.07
